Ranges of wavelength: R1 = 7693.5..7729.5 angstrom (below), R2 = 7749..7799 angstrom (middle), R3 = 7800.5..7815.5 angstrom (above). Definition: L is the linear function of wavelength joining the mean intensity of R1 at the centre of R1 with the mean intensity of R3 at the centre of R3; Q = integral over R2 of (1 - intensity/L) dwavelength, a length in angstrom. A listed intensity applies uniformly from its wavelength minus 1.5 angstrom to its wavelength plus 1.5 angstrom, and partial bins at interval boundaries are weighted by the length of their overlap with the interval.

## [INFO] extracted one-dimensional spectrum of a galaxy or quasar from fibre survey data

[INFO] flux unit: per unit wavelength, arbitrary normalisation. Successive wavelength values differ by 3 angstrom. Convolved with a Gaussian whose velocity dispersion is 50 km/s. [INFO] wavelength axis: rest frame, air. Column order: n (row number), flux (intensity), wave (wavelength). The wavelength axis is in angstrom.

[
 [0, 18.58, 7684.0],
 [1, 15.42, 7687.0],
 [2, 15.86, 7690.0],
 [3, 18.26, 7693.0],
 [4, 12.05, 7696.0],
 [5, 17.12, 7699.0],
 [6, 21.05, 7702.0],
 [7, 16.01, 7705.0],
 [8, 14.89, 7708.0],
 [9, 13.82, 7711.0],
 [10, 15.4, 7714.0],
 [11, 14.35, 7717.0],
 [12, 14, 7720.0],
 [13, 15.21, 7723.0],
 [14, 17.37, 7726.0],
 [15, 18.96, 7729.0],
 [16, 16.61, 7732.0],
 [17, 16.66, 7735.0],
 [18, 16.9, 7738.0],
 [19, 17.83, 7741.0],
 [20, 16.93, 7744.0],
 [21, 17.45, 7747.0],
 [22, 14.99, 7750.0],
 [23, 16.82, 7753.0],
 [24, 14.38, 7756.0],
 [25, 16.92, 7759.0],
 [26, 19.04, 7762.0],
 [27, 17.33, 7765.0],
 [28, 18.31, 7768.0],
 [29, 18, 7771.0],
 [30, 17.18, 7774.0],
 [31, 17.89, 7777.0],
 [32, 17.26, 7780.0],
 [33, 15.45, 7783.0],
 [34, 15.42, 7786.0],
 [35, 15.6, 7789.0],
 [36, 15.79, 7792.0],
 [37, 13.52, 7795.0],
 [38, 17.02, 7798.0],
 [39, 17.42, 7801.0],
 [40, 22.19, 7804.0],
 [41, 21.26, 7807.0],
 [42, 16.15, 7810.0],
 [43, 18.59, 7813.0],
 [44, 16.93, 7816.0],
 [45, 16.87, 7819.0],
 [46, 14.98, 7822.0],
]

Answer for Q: 3.9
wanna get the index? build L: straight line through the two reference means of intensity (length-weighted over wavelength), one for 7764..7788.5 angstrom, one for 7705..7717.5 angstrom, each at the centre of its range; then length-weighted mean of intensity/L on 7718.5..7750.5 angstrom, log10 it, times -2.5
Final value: -0.07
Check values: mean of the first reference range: 14.8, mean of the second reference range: 17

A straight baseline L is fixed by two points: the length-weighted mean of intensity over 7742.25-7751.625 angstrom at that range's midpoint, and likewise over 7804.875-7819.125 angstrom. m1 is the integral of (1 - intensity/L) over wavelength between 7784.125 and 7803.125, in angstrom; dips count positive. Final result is 1.9 angstrom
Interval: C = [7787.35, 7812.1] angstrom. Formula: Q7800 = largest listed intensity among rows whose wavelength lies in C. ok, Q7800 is 22.19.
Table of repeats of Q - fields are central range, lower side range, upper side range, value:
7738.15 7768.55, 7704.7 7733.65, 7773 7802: -1.94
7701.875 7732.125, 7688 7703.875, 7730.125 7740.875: 1.74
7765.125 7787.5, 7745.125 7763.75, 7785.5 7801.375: -1.36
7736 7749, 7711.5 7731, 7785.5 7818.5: -0.78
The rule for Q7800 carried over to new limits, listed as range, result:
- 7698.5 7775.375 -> 21.05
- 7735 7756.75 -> 17.83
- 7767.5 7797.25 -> 18.31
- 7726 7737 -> 18.96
